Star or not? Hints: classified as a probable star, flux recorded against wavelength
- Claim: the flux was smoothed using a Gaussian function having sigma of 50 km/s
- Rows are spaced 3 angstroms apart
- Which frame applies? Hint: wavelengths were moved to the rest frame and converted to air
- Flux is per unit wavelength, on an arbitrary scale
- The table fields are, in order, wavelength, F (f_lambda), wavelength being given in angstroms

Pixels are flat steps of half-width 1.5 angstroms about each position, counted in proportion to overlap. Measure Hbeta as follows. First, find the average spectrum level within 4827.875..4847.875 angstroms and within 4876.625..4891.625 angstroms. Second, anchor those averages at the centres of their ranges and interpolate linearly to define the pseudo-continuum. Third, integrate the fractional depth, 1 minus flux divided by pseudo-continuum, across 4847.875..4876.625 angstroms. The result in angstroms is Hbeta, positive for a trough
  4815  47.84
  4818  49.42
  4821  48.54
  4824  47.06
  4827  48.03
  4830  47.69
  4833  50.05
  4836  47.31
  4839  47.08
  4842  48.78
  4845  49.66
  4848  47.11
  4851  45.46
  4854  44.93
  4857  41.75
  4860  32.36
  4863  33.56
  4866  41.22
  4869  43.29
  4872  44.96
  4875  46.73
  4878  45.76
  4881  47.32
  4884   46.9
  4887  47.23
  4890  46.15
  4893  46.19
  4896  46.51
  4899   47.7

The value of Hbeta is 3.4 angstroms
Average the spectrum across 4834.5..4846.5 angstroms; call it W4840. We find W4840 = 48.2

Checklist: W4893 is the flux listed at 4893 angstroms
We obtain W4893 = 46.19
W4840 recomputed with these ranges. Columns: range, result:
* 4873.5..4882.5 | 46.6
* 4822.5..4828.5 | 47.5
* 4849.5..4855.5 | 45.2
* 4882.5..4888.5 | 47.1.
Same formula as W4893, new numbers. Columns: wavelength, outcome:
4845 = 49.66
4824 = 47.06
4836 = 47.31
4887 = 47.23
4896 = 46.51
